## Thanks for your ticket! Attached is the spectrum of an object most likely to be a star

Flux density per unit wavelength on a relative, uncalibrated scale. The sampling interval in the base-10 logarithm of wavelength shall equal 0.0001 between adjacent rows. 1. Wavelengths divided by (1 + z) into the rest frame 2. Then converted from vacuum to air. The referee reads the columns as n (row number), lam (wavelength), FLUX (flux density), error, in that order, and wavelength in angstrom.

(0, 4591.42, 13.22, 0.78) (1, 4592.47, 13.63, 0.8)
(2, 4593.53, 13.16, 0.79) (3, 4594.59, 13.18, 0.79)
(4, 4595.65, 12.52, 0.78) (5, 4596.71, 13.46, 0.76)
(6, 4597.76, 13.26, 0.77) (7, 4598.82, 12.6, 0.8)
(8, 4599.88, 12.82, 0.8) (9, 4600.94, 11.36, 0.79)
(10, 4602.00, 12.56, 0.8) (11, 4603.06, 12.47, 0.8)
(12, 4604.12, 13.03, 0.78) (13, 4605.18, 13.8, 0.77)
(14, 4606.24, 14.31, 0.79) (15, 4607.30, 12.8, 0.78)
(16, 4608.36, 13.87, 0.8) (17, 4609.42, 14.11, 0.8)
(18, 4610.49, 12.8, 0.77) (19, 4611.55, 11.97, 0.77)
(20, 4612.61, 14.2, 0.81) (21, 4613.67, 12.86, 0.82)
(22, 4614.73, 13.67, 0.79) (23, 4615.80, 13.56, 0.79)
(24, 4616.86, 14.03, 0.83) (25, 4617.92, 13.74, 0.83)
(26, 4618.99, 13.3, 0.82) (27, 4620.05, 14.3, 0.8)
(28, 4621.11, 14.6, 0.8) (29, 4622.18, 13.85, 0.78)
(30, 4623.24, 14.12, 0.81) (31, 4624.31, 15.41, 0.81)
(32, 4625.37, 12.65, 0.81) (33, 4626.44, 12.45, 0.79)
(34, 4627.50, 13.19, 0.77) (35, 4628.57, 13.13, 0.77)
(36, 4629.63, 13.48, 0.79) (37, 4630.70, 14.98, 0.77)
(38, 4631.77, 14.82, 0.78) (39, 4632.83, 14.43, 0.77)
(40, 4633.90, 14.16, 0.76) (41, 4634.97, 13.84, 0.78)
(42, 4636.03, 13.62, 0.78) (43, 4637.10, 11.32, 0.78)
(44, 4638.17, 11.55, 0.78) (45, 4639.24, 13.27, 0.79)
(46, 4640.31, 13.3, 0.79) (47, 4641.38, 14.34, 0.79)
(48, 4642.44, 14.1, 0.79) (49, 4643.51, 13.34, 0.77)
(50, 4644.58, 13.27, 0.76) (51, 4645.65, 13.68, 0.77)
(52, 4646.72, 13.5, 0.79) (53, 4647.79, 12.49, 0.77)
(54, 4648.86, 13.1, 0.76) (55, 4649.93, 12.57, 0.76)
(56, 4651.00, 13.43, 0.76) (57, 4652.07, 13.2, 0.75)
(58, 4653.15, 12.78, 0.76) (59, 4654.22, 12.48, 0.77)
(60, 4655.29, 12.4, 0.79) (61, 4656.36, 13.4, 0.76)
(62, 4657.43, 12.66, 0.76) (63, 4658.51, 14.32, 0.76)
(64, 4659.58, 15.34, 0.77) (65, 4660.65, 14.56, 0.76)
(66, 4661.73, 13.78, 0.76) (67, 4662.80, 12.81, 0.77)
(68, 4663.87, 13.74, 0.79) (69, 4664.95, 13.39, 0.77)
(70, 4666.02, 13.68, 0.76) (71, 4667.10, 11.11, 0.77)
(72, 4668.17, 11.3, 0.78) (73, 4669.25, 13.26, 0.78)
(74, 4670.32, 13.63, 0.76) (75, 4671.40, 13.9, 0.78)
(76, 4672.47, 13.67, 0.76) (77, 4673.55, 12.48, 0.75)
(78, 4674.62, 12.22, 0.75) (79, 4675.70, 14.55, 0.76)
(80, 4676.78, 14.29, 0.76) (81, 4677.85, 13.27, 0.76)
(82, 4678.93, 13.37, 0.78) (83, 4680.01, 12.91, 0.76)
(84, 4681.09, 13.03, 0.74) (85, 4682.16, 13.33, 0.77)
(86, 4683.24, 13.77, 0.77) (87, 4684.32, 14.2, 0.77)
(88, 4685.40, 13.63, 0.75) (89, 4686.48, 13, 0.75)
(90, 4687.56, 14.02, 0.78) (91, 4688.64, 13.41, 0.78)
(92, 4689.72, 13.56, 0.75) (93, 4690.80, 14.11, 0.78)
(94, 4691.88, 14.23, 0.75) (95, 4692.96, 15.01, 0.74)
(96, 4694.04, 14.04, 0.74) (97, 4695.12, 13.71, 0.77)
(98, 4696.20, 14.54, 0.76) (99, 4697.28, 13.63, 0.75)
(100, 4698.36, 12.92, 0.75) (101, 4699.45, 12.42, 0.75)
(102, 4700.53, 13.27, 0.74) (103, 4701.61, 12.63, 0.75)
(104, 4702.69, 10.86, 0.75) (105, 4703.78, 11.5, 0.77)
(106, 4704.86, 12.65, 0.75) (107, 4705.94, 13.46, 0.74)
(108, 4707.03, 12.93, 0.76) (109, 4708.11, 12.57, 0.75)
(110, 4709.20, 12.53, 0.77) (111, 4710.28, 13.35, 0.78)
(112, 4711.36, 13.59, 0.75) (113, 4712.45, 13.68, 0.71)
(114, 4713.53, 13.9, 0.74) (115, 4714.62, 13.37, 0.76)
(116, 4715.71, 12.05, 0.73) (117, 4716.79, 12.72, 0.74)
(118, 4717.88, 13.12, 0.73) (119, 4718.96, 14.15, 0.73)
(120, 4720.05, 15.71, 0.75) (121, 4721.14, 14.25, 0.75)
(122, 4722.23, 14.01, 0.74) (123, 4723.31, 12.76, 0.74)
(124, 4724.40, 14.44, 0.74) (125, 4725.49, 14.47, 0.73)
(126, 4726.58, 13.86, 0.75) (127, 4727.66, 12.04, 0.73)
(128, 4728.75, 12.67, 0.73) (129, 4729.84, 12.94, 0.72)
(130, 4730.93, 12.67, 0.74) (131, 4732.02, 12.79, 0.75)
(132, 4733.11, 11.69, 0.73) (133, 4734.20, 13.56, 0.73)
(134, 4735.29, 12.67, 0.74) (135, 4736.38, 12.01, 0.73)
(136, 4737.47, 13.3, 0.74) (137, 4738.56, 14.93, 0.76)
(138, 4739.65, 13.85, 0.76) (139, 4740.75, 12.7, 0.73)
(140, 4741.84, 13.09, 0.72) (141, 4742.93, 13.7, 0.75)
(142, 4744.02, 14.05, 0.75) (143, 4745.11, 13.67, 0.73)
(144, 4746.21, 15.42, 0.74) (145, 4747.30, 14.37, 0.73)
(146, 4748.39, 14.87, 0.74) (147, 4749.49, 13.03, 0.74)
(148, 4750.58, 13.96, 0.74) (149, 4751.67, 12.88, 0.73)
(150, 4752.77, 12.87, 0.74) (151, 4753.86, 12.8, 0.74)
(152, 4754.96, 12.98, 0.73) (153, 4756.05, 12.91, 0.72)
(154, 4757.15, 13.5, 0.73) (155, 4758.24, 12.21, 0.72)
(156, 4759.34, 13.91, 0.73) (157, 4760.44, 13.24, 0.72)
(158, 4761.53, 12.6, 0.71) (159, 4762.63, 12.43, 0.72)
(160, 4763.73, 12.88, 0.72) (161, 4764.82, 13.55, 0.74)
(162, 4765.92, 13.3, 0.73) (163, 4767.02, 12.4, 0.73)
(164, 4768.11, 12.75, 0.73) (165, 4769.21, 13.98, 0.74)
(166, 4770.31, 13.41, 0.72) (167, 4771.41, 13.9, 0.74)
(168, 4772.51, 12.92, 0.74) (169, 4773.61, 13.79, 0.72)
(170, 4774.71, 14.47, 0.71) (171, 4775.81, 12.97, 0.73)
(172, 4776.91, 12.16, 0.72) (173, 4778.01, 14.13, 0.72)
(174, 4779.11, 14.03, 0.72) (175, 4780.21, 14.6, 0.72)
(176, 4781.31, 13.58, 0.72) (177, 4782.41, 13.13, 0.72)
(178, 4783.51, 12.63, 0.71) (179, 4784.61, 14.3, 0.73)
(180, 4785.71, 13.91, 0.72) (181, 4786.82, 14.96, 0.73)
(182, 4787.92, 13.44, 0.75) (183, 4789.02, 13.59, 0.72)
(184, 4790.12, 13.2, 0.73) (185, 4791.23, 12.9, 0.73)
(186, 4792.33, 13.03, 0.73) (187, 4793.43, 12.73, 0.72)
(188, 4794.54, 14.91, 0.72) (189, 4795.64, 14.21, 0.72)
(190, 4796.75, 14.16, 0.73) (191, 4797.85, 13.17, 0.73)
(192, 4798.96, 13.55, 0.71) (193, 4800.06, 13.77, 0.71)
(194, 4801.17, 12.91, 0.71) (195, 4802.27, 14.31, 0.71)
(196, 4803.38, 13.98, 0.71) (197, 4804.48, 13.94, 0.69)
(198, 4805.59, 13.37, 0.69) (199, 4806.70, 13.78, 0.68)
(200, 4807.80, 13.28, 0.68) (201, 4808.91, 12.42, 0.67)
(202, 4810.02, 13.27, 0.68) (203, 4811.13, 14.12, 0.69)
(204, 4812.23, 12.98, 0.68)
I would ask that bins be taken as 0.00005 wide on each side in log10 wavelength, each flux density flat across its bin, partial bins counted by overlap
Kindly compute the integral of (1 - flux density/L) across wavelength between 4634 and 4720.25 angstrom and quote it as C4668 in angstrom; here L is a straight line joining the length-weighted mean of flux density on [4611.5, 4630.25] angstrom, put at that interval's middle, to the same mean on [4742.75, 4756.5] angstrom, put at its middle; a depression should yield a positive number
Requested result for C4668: 2.2 angstrom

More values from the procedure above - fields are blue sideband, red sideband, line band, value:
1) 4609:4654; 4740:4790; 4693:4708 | 0.5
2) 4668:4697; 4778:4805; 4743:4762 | 0.3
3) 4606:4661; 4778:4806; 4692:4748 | 1.1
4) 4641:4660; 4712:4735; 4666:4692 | 0.0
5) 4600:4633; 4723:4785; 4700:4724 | 0.5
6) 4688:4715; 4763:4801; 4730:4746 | 0.2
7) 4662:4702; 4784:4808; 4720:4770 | 0.9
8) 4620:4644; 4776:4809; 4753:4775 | 0.7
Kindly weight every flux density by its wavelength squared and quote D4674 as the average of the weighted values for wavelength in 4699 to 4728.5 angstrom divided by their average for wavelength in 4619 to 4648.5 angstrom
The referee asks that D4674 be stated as 1.00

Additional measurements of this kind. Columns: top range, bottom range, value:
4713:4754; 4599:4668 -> 1.05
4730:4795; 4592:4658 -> 1.07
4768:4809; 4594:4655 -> 1.09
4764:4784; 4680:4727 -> 1.03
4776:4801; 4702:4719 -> 1.09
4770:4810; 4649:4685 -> 1.08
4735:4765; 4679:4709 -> 1.03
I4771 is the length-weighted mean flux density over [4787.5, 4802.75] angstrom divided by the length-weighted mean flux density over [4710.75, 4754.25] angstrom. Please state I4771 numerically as 1.0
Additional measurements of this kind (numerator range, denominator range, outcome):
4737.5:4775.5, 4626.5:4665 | 1.00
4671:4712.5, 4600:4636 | 0.98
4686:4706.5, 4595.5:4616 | 1.02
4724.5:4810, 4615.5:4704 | 1.00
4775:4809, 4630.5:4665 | 1.01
